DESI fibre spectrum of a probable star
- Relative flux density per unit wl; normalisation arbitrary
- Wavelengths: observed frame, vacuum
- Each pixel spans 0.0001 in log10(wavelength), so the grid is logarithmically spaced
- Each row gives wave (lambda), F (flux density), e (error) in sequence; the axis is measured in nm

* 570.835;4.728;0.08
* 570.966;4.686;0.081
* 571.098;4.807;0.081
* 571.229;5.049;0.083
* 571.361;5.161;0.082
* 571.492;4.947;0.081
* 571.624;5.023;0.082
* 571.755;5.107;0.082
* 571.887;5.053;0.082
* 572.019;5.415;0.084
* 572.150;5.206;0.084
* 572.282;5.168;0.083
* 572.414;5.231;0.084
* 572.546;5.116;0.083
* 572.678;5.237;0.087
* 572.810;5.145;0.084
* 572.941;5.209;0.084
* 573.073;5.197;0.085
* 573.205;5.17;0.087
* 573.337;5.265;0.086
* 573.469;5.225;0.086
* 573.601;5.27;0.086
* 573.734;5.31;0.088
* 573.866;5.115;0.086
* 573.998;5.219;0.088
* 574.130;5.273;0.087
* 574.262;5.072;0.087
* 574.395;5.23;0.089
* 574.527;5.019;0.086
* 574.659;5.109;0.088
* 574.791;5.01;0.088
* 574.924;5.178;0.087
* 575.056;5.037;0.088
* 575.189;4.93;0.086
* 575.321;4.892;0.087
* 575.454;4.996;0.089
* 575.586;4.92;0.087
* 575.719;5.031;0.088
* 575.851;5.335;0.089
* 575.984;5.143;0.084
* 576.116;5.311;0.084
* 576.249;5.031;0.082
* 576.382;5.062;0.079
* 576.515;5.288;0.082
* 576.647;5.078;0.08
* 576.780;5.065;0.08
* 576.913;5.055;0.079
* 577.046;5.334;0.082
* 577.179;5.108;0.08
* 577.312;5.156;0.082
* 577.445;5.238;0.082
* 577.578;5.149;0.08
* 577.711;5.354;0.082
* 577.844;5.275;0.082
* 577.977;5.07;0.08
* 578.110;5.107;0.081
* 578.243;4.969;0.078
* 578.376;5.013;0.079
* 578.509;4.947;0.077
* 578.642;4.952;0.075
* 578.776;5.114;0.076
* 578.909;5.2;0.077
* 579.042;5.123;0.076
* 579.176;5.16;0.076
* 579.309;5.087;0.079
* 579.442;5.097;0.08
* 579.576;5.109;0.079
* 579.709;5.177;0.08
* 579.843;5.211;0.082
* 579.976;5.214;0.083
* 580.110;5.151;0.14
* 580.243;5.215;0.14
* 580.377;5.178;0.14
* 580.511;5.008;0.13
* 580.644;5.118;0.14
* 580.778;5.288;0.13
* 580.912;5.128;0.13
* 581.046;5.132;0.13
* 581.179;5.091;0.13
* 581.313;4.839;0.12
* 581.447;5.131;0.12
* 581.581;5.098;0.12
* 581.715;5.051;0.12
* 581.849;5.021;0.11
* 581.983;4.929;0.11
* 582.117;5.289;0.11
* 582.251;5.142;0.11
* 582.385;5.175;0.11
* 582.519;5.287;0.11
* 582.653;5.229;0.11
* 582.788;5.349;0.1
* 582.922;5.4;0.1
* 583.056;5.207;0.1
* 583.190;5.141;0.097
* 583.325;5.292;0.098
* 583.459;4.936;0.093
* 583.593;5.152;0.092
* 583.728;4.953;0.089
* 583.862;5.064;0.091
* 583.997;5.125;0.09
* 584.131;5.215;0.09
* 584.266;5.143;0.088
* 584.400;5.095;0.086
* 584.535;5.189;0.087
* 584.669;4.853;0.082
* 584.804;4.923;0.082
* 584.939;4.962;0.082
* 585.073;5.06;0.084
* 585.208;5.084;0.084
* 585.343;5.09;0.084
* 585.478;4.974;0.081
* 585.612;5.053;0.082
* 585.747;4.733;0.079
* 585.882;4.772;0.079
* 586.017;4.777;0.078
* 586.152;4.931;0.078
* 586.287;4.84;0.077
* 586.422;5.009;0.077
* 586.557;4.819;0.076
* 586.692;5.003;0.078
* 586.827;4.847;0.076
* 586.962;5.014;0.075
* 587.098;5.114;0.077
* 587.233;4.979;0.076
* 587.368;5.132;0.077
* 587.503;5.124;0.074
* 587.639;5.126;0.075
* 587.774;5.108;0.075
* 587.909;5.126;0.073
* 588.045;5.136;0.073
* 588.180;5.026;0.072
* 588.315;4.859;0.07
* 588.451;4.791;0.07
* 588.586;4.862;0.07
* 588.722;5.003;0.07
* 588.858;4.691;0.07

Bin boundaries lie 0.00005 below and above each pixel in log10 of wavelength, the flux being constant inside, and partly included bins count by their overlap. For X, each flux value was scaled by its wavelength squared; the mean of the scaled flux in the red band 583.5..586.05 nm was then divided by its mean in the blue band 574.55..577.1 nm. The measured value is 1.02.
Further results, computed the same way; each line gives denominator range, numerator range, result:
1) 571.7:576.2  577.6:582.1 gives 1.01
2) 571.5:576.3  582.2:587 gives 1.02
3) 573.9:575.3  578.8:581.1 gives 1.03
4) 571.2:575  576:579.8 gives 1.01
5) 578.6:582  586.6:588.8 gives 1.01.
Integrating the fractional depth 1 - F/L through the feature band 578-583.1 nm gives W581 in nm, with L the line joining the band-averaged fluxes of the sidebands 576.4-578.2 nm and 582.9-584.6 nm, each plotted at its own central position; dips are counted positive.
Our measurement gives 0.025 nm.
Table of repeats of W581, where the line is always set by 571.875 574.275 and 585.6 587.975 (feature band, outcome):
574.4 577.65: 0.03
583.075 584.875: -0.02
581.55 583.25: -0.04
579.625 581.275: -0.02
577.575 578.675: 0.01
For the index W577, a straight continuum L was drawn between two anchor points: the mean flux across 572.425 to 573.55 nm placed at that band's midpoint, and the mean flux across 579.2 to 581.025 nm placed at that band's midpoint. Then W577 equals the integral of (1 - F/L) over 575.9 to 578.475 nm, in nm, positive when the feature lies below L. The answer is 0.01 nm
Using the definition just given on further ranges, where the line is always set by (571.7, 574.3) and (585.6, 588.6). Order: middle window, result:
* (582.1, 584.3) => -0.07 nm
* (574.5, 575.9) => 0.03 nm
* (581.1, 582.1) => 0.00 nm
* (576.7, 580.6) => -0.02 nm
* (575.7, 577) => 0.00 nm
